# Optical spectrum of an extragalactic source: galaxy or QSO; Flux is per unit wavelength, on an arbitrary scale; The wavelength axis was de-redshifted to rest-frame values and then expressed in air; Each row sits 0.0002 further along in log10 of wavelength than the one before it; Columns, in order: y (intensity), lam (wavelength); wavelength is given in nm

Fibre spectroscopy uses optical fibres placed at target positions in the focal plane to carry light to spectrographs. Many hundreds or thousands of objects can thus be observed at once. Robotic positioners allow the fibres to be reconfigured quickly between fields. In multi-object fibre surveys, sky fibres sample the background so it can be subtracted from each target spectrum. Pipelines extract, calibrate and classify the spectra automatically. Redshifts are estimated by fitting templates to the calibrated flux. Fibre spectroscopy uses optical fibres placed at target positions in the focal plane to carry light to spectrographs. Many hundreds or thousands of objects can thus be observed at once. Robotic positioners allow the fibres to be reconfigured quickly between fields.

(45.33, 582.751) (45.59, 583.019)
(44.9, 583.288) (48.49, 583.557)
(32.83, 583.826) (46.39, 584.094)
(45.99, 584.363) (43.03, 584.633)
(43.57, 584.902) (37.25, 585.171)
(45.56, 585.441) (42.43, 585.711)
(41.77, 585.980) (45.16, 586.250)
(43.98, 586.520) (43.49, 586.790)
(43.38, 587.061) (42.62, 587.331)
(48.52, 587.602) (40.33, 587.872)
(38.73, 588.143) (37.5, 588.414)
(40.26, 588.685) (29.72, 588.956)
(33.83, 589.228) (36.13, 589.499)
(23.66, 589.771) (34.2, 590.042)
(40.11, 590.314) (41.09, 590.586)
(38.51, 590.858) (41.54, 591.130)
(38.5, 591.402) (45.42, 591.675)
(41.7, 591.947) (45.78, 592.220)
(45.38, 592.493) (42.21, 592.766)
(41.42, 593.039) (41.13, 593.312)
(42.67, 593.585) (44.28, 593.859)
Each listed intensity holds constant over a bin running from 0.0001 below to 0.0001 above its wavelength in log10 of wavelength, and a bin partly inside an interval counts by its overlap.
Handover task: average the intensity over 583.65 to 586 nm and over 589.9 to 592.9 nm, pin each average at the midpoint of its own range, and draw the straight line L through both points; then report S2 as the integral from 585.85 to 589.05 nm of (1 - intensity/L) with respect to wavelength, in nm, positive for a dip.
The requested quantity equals 0.03 nm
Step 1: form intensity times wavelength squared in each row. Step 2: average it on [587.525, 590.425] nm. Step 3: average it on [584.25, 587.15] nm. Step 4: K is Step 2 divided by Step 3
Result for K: 0.85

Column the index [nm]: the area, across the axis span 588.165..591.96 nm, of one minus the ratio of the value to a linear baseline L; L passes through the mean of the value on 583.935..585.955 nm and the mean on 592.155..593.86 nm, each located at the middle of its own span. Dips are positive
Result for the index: 0.52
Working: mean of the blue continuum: 43.3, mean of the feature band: 37.2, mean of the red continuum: 43.1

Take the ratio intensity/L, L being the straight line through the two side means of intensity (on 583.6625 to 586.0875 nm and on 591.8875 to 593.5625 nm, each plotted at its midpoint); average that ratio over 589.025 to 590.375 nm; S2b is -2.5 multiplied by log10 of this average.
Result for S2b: 0.28 mag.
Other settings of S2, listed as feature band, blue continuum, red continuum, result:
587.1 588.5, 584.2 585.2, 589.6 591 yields -0.10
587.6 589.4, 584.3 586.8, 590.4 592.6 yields 0.21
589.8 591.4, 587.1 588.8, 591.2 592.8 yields 0.17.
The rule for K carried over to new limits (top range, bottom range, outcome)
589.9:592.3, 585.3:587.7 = 0.94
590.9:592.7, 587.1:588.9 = 1.06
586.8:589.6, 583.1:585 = 0.91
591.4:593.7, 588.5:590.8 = 1.24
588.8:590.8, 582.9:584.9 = 0.80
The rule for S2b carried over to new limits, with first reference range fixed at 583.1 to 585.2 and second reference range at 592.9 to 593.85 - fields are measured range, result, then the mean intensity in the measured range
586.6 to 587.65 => -0.03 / 44.1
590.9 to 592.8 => -0.01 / 42.7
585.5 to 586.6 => -0.01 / 43.5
